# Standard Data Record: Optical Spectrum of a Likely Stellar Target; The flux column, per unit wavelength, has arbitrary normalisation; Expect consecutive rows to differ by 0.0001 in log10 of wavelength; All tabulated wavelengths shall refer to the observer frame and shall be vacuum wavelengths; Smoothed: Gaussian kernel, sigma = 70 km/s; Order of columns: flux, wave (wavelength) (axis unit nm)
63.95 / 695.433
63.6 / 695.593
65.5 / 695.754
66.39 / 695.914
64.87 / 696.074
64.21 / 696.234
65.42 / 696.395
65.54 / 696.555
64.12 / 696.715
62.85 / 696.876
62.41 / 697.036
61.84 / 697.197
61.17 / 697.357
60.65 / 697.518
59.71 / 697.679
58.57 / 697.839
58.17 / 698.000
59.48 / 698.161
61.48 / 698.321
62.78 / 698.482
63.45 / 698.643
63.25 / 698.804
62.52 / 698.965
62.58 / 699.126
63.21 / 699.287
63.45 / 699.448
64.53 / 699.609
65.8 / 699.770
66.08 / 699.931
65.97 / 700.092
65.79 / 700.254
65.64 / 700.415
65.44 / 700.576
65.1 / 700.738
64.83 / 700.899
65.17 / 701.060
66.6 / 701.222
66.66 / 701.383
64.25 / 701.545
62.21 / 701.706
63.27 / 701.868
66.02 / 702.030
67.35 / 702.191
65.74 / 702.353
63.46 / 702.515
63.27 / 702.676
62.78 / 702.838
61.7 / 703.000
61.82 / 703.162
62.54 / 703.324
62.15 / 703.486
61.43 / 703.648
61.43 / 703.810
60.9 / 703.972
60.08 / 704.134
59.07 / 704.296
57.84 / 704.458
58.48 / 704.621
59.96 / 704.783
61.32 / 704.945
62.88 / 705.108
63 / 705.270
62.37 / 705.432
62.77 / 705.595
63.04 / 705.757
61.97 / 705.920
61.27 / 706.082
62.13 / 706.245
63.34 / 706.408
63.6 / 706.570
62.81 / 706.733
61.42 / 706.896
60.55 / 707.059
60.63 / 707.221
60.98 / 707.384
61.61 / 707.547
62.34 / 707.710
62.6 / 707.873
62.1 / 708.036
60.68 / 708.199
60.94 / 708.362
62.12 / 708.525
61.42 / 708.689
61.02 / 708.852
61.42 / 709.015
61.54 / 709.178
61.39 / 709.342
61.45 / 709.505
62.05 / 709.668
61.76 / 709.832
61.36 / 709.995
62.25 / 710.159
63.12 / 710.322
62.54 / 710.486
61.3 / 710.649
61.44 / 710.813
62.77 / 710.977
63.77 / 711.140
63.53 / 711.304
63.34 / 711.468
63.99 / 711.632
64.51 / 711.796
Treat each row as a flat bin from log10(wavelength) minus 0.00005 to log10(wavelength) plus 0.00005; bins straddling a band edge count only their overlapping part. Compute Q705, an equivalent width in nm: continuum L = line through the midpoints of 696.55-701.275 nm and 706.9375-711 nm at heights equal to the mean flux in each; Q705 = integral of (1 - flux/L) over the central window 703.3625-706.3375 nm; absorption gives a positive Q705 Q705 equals 0.05 nm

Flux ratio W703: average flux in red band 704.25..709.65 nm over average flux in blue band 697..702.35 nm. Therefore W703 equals 0.97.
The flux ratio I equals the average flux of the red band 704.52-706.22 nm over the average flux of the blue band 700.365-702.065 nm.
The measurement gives 0.95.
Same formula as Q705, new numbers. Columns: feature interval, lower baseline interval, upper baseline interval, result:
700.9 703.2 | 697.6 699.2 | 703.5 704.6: -0.146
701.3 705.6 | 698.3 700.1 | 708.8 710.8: 0.039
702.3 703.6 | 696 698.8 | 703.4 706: -0.030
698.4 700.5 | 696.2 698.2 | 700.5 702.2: -0.021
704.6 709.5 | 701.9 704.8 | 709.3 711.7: 0.039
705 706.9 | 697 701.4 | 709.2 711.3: 0.000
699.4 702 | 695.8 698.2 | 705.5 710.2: -0.119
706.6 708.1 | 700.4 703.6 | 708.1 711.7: 0.024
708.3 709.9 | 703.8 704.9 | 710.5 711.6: 0.008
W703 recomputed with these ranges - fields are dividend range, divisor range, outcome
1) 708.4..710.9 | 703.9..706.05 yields 1.01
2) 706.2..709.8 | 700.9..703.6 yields 0.96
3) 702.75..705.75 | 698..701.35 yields 0.96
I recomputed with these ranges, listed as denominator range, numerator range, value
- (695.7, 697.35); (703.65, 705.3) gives 0.94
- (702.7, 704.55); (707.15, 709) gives 1.01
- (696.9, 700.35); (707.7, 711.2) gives 0.99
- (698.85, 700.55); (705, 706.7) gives 0.97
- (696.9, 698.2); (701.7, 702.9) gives 1.07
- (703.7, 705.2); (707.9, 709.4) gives 1.02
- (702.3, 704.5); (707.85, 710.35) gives 1.00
